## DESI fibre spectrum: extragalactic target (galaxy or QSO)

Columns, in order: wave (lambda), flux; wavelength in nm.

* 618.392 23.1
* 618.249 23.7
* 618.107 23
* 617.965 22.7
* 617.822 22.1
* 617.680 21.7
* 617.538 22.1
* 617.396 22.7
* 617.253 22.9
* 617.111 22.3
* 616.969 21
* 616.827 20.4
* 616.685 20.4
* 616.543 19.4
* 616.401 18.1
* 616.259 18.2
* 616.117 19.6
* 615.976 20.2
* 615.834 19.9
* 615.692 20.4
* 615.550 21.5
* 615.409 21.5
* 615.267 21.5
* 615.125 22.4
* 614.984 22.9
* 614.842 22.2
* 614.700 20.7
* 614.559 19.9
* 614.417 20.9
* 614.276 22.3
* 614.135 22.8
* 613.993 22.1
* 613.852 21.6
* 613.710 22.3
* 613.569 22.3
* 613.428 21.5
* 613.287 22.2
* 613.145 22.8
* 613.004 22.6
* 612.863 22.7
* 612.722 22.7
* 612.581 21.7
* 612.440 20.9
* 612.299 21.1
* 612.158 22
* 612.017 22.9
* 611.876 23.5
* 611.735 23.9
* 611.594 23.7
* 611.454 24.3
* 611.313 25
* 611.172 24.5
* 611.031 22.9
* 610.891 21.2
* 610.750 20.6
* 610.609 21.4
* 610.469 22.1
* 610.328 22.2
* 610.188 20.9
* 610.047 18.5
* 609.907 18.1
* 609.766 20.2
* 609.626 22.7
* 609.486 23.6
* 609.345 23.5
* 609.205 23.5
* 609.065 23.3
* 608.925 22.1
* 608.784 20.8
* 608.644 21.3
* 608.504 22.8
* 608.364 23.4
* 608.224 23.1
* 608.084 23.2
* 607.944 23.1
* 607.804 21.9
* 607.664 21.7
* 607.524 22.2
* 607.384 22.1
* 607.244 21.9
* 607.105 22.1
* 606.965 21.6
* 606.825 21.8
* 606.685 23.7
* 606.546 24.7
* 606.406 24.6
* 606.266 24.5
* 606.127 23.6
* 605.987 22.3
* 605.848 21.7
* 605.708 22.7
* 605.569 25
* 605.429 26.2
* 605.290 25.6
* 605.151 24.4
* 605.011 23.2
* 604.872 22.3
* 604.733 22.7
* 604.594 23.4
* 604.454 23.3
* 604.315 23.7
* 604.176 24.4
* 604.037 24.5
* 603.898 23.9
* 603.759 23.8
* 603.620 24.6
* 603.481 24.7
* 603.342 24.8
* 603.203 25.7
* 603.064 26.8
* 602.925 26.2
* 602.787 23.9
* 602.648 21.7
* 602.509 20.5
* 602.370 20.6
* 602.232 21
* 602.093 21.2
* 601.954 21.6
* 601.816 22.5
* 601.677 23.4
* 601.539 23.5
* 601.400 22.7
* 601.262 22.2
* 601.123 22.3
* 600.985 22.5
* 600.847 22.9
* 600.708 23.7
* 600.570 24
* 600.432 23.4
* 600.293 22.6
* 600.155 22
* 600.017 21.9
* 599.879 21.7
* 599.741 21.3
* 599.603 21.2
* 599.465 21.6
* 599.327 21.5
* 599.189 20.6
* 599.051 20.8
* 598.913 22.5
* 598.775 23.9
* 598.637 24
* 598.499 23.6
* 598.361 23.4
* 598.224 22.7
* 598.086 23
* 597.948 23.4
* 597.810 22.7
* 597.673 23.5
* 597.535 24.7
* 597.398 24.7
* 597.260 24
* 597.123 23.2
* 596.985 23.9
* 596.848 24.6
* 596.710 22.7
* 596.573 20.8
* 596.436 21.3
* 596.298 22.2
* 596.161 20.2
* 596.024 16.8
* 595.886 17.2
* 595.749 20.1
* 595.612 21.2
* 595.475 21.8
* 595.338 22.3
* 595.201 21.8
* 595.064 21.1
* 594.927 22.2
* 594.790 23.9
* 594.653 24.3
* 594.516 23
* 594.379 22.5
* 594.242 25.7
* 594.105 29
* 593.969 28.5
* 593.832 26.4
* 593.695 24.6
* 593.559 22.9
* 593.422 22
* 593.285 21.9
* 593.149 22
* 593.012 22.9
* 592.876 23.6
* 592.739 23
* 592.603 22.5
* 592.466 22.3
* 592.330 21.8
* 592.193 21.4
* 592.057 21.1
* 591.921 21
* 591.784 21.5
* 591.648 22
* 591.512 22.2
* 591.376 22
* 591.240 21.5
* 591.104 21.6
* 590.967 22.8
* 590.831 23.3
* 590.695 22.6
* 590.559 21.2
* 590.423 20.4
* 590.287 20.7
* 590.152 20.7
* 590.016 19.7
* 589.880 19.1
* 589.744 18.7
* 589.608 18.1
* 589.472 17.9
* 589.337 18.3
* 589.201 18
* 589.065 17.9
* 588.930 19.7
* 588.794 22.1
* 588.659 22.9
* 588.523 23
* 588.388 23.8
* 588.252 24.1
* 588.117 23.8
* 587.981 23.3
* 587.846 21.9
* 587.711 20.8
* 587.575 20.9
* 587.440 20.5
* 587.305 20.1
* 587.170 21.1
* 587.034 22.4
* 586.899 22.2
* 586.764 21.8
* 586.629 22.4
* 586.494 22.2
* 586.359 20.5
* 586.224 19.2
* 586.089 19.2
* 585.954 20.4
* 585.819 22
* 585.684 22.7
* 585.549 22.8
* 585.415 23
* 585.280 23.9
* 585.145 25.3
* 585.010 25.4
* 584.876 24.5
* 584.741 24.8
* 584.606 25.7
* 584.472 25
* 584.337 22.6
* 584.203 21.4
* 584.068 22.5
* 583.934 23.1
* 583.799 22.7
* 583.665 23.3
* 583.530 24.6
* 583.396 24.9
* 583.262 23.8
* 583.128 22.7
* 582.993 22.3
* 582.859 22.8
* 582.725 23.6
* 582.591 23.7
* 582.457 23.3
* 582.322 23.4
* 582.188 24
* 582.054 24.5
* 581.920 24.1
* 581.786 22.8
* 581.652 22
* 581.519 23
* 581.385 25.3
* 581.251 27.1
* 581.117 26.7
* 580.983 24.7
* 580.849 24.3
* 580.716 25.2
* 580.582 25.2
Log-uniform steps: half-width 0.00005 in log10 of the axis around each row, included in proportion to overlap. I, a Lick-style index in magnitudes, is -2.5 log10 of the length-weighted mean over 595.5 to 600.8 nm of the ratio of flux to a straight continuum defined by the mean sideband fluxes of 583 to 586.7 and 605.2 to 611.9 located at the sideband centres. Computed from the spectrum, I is 0.03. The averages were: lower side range 23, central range 22.3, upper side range 22.7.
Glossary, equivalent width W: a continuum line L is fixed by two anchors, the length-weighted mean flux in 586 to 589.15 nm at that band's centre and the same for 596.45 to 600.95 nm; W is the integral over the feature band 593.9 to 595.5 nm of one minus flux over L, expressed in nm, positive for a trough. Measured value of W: -0.11 nm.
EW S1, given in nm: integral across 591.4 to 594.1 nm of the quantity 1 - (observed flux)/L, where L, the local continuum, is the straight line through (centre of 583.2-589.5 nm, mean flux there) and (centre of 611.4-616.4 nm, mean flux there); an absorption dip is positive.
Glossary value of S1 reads -0.10 nm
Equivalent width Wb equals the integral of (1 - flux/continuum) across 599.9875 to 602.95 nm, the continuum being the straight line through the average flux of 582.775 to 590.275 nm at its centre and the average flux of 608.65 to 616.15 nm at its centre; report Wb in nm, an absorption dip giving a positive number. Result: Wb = -0.08 nm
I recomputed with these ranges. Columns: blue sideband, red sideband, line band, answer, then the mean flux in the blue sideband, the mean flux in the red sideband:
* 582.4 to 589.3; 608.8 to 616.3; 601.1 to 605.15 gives -0.058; 22.5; 21.9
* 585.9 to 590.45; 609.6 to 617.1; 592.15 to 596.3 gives -0.081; 20.8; 21.6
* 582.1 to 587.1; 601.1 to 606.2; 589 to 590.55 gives 0.205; 23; 23.4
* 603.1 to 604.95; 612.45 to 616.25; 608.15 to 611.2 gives 0.039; 24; 21.6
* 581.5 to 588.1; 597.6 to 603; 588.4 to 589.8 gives 0.146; 22.8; 22.5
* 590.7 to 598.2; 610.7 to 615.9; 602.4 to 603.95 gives -0.080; 22.6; 22.2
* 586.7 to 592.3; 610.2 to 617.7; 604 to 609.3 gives -0.074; 21.2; 21.8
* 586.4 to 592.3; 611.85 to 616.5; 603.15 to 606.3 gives -0.123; 21.2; 21.5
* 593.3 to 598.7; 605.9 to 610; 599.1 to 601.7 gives 0.022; 23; 22.5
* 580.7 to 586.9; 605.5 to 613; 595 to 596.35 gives 0.125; 23.3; 22.5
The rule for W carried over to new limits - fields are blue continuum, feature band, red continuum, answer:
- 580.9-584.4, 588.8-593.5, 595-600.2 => 0.35 nm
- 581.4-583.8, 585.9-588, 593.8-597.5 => 0.19 nm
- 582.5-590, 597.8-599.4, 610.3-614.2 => -0.03 nm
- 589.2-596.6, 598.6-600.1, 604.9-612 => 0.02 nm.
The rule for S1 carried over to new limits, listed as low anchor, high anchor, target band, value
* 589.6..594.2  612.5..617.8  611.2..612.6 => -0.09 nm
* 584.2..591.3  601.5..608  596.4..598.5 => -0.06 nm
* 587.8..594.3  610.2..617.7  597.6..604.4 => -0.32 nm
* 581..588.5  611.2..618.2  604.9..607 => -0.15 nm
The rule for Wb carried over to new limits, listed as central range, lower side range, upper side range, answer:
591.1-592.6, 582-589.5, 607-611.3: 0.041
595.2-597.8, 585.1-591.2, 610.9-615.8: -0.042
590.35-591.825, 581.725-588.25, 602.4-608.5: 0.069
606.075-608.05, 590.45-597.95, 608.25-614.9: -0.050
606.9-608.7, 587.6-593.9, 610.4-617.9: -0.051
